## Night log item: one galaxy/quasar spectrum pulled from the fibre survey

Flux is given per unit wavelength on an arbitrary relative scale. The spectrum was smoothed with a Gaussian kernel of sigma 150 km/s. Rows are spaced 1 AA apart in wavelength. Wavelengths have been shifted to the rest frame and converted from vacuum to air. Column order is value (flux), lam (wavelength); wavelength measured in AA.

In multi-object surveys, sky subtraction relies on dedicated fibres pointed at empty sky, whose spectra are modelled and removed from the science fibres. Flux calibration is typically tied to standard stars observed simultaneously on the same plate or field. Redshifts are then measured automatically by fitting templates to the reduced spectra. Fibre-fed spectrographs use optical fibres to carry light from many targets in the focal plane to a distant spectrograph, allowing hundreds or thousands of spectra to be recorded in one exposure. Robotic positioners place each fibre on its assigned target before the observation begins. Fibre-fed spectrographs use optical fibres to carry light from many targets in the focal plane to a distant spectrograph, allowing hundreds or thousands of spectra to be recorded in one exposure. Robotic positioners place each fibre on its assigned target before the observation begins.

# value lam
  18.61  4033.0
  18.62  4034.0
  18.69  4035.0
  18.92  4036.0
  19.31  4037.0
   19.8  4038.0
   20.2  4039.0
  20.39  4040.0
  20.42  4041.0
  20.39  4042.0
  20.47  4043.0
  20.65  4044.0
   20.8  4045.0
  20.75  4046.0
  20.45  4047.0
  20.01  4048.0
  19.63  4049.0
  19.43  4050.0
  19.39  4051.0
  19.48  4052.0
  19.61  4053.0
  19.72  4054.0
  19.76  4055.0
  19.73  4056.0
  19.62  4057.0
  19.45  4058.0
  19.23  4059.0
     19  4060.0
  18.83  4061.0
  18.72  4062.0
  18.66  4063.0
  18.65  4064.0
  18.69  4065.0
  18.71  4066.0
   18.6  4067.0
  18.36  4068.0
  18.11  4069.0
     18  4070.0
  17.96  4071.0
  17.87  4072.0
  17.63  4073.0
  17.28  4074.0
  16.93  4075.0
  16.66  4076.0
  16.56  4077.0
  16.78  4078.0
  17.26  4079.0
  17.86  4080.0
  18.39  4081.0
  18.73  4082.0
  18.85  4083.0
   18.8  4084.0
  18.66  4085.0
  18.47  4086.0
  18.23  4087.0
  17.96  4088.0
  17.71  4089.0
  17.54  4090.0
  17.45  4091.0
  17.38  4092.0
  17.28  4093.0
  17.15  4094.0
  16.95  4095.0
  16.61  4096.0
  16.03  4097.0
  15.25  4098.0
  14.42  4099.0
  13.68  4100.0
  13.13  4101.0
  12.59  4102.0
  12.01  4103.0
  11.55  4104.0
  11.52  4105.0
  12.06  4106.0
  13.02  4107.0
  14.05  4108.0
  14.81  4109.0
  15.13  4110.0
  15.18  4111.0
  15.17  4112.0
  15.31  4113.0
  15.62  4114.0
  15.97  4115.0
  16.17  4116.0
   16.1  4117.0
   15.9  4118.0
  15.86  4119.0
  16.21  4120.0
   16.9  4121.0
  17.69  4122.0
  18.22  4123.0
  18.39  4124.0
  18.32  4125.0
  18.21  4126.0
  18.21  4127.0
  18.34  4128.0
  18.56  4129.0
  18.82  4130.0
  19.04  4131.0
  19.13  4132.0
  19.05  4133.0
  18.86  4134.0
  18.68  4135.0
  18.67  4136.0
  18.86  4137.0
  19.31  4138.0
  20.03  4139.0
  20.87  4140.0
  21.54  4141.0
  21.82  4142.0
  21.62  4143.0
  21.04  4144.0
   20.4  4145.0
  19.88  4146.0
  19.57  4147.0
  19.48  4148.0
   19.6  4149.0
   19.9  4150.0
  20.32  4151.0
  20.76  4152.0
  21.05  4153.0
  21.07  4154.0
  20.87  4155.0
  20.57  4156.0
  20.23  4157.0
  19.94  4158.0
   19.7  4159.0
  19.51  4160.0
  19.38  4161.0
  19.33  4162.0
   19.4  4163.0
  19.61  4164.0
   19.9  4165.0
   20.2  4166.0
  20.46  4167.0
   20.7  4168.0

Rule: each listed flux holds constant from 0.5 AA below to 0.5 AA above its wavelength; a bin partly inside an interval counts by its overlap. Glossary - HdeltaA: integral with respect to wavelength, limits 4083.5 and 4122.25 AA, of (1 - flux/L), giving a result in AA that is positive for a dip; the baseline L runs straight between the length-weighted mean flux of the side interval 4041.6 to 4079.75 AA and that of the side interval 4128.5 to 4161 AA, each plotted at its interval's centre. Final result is 7.5 AA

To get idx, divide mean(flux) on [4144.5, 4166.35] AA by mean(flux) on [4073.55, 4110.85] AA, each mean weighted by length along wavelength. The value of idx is 1.25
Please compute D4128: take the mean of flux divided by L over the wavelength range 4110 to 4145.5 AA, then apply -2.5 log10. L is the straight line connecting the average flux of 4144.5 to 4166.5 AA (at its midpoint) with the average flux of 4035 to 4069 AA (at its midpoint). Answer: 0.10 mag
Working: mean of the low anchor 19.5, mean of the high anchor 20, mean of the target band 18.2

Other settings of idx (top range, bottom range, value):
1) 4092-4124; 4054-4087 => 0.83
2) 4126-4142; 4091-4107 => 1.32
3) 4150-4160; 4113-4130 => 1.19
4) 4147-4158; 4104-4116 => 1.42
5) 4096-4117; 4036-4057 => 0.71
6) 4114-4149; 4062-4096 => 1.04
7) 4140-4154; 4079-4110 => 1.29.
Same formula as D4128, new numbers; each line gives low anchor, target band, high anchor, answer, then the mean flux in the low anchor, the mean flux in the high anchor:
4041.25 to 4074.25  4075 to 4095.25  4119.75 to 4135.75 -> 0.07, 19.2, 18.3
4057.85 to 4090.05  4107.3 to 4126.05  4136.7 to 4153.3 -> 0.20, 18.2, 20.4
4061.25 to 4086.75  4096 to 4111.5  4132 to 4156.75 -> 0.35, 18.1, 20.1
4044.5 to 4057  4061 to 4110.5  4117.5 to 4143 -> 0.16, 19.9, 18.7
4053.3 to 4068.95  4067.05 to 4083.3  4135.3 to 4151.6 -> 0.09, 19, 20.2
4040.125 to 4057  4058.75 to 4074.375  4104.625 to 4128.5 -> 0.03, 20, 16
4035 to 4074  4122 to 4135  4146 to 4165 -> 0.07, 19.3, 20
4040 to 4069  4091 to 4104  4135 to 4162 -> 0.29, 19.5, 20.2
